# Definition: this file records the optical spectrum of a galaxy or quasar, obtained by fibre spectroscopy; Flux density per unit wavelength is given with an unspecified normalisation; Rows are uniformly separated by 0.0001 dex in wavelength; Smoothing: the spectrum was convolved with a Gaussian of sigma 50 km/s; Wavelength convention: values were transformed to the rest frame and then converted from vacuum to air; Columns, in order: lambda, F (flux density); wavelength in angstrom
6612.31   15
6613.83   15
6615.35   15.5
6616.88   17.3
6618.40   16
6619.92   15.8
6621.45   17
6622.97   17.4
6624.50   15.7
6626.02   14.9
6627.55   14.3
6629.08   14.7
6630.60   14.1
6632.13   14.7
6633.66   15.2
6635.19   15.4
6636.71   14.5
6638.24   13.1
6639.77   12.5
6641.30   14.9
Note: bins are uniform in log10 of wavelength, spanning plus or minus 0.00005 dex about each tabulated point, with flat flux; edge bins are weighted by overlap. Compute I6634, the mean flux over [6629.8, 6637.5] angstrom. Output 14.8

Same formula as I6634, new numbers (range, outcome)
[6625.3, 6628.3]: 14.6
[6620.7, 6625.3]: 16.7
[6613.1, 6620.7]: 15.9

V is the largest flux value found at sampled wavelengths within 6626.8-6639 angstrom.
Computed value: 15.4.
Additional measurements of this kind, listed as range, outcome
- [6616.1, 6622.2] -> 17.3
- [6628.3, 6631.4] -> 14.7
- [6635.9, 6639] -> 14.5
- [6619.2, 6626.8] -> 17.4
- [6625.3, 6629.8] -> 14.9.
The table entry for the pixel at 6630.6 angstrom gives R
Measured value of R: 14.1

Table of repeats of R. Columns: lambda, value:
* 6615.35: 15.5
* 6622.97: 17.4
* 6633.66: 15.2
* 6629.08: 14.7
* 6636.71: 14.5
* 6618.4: 16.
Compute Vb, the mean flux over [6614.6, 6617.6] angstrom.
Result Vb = 16.4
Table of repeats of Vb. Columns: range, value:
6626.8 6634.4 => 14.6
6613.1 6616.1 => 15.3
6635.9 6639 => 13.9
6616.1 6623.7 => 16.7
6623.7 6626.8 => 15.3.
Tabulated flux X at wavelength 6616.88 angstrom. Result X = 17.3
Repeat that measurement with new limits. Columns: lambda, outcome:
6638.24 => 13.1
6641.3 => 14.9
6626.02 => 14.9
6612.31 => 15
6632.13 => 14.7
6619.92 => 15.8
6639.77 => 12.5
